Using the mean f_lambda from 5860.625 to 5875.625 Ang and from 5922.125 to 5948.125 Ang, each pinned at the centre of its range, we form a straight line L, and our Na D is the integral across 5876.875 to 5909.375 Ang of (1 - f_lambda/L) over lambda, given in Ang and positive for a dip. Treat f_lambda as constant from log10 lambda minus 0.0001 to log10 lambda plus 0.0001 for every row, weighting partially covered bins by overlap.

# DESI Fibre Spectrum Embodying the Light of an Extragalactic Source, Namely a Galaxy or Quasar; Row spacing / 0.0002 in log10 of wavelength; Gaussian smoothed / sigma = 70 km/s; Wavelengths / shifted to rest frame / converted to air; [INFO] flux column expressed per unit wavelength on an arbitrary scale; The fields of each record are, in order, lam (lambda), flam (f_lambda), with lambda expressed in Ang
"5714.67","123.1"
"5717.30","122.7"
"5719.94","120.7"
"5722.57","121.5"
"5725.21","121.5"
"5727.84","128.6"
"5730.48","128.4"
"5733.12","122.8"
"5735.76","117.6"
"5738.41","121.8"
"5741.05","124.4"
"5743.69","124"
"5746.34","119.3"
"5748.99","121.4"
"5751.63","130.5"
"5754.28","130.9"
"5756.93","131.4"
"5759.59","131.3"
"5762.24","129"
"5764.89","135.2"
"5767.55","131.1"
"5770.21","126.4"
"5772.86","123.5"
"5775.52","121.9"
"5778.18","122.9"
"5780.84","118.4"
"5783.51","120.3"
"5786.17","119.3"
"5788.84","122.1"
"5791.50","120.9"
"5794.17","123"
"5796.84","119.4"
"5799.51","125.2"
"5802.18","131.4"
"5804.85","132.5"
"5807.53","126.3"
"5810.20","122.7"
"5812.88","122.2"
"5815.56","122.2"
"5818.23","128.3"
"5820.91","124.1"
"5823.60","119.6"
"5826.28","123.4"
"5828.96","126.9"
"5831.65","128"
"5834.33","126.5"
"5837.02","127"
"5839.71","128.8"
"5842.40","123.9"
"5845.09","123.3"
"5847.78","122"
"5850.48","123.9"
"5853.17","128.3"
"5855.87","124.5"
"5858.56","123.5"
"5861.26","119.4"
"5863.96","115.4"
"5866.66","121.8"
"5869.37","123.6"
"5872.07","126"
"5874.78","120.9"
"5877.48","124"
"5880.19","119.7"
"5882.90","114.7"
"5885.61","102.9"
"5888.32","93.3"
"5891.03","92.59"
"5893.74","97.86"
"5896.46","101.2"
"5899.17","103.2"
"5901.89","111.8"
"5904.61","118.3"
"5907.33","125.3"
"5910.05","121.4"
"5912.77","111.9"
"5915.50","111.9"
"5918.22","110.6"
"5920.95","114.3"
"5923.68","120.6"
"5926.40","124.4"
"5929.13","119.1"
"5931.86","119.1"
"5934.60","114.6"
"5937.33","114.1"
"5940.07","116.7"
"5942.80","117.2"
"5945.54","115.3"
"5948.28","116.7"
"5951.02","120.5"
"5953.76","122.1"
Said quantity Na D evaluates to 3.06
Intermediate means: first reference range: 121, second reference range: 118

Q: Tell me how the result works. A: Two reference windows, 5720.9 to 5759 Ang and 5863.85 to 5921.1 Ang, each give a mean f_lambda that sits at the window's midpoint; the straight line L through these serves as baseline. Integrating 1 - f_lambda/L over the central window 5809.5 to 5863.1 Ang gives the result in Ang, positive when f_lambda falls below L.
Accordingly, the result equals -3.3 Ang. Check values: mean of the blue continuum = 125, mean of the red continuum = 113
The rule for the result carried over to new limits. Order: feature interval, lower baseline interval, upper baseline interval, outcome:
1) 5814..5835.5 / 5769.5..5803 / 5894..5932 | -0.9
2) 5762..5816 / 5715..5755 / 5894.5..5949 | -1.5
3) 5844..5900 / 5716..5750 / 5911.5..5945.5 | 1.3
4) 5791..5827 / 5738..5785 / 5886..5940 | -0.9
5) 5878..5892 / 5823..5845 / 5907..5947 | 1.7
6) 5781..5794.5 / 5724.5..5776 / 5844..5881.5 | 0.5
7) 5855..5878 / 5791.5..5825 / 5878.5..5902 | -2.5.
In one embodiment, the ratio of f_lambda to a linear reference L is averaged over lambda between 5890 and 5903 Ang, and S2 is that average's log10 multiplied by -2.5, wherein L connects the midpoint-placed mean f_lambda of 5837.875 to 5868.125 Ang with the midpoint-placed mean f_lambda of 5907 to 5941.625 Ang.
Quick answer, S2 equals 0.18 mag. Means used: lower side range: 123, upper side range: 117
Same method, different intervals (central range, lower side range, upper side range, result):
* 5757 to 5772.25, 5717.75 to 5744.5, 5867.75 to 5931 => -0.079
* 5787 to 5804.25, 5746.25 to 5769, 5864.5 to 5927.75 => 0.010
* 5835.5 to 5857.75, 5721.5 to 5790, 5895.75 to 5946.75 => -0.049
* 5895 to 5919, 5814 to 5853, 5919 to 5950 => 0.061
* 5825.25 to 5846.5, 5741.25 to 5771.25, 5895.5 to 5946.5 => -0.035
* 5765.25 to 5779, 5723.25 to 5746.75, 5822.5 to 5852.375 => -0.018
